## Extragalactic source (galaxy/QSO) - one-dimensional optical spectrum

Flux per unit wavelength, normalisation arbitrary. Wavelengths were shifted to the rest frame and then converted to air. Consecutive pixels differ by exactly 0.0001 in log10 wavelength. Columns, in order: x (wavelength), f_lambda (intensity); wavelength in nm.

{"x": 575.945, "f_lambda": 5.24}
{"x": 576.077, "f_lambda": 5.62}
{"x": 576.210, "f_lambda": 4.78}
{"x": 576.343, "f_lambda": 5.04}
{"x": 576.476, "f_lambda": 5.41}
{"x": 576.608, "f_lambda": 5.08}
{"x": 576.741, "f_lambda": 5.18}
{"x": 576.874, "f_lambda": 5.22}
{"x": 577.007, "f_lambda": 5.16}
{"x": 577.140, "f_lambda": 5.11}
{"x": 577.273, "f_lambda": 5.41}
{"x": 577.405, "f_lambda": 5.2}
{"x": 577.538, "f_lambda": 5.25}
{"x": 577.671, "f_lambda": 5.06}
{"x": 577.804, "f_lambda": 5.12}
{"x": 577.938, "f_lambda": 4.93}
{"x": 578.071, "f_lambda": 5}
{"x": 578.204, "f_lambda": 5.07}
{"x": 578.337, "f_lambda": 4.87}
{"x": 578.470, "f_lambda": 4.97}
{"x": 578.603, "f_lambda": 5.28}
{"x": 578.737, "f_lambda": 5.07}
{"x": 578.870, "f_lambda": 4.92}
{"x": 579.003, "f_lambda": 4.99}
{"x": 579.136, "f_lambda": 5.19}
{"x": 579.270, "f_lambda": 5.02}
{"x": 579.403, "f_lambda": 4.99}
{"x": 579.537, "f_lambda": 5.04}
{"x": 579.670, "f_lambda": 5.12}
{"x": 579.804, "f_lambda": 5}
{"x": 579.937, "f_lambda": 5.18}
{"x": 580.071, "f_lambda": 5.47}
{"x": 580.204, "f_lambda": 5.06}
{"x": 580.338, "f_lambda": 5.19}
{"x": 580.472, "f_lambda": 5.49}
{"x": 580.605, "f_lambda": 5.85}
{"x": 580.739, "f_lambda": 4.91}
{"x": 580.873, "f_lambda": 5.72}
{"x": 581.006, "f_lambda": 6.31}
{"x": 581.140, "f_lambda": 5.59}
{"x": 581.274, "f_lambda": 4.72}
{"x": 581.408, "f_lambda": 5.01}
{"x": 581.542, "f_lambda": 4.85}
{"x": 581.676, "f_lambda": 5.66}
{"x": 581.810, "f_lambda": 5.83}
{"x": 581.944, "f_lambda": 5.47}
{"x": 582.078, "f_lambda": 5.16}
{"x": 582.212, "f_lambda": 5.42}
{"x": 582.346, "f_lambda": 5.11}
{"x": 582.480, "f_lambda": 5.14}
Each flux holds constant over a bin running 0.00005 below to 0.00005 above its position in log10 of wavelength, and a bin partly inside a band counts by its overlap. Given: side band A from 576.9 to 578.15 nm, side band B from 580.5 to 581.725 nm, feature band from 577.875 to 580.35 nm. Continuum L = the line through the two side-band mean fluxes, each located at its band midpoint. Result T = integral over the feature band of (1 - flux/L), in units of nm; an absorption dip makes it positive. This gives 0.09 nm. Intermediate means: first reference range 5.14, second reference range 5.4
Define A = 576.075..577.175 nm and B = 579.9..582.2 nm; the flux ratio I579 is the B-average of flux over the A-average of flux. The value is 1.0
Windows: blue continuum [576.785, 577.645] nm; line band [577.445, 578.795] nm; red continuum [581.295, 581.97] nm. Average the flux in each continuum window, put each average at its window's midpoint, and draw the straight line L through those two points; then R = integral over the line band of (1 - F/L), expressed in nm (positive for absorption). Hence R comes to 0.044 nm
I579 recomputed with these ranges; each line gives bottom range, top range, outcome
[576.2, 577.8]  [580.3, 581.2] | 1.08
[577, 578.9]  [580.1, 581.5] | 1.06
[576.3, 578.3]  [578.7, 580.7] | 1.00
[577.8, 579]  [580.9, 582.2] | 1.08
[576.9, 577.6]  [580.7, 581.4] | 1.04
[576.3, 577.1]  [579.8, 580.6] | 1.02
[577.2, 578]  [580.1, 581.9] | 1.05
